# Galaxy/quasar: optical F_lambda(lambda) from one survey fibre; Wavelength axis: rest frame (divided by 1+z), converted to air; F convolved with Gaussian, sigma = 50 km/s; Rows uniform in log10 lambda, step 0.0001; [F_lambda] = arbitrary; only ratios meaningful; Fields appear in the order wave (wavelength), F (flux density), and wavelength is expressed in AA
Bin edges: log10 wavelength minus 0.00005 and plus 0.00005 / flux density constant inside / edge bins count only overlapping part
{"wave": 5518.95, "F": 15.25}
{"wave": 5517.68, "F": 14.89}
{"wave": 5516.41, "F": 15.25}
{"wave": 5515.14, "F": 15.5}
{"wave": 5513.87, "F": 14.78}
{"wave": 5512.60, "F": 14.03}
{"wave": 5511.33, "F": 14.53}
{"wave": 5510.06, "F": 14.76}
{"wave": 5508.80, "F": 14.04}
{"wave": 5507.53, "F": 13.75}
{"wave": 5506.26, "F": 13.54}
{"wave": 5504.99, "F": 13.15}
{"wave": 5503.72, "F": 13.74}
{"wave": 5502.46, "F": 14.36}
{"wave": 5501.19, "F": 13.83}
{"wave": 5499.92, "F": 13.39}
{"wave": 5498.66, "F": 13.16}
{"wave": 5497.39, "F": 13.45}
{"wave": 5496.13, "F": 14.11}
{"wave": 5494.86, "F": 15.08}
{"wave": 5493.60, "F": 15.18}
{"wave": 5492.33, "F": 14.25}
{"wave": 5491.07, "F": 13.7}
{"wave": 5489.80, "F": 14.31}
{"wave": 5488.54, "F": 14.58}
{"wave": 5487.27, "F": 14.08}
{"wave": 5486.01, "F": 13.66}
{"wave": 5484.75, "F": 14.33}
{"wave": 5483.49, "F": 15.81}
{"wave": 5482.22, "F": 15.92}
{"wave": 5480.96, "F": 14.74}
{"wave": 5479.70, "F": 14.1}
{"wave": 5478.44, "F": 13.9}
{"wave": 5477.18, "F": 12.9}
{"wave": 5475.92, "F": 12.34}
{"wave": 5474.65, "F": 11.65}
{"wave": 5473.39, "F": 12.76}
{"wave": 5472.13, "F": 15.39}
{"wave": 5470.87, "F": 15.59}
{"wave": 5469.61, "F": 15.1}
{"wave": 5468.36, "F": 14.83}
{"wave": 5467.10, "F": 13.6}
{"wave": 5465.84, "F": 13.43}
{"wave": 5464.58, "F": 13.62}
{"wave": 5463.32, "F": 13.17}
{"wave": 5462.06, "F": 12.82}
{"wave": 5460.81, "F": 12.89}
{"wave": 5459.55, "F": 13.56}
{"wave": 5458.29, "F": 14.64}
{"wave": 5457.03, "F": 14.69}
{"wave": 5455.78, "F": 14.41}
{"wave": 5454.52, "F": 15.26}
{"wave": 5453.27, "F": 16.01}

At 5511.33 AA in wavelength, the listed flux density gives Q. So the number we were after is 14.53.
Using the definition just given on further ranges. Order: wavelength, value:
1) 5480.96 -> 14.74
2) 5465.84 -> 13.43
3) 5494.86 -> 15.08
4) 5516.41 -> 15.25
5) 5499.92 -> 13.39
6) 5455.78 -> 14.41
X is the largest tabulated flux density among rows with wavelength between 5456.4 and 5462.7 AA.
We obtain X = 14.69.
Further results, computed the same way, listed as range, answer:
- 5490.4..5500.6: 15.18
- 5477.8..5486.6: 15.92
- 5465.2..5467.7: 13.6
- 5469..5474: 15.59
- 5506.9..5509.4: 14.04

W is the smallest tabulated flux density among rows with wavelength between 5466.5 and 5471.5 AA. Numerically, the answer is 13.6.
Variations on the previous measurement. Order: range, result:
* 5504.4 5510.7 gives 13.15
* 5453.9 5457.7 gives 14.41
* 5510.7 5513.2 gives 14.03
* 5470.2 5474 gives 12.76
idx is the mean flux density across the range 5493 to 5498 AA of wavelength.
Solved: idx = 14.5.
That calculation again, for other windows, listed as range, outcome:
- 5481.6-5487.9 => 14.8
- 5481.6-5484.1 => 15.8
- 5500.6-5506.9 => 13.7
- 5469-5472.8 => 15.3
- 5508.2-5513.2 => 14.4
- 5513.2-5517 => 15.2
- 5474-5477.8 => 12.3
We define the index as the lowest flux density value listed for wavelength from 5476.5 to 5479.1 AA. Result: 12.9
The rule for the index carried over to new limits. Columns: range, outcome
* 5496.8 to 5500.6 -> 13.16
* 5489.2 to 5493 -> 13.7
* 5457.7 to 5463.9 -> 12.82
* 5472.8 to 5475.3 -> 11.65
